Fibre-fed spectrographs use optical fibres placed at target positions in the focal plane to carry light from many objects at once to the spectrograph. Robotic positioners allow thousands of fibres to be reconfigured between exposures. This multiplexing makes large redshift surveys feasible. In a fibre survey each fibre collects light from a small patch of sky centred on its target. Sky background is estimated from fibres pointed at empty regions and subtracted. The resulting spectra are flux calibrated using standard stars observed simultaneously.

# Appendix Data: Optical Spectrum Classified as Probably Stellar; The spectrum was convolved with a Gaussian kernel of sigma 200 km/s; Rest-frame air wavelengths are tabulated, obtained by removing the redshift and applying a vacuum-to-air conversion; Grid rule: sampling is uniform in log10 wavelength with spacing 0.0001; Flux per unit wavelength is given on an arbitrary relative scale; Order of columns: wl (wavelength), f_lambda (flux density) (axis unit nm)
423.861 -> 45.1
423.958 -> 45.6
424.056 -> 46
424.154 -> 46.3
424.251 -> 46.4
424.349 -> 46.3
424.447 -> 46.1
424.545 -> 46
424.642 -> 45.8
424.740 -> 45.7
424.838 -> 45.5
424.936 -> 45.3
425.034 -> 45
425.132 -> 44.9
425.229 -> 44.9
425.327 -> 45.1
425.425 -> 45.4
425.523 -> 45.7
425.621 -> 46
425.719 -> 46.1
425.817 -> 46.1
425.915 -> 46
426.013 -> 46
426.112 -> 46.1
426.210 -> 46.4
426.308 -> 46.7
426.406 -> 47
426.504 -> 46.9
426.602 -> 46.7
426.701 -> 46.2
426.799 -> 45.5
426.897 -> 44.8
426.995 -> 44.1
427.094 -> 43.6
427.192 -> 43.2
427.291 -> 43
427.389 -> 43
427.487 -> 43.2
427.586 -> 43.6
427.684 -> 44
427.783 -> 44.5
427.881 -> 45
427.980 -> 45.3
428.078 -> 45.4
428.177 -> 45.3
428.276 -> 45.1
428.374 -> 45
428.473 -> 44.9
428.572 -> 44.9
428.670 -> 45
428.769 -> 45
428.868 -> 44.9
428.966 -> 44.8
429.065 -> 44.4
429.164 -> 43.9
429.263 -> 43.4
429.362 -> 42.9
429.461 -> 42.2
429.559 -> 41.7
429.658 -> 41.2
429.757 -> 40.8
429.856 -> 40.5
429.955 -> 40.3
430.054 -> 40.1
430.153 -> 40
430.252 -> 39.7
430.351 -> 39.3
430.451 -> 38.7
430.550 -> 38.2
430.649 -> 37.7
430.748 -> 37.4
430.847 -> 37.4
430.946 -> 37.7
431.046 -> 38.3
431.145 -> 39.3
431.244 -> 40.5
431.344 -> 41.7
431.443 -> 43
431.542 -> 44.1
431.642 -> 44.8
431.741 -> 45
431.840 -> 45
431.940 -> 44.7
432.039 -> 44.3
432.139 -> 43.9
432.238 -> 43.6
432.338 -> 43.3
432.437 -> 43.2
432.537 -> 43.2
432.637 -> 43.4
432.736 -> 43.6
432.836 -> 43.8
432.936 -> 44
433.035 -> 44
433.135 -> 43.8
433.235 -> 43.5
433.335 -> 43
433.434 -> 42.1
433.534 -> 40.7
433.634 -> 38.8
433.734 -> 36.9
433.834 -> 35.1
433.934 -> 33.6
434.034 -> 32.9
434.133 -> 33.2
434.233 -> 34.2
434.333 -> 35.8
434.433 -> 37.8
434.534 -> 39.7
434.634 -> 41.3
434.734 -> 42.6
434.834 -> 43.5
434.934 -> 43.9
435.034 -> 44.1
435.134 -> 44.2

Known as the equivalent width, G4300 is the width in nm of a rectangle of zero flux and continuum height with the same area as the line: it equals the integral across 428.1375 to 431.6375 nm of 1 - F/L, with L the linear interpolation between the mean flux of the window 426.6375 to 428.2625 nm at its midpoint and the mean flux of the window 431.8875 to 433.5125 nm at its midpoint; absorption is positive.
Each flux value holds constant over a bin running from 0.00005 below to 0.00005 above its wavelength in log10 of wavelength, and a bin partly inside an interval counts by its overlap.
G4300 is 0.18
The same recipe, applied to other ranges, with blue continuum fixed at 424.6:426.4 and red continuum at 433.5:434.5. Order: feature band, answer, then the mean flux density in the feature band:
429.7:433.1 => -0.247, 41.6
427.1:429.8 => -0.103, 43.9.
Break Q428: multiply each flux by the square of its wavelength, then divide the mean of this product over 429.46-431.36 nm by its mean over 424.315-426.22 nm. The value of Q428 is 0.9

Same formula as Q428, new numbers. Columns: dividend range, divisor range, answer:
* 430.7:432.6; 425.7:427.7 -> 0.96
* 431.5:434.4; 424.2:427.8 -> 0.94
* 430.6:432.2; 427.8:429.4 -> 0.94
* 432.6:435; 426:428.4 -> 0.92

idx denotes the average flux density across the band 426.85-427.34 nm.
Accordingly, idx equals 43.7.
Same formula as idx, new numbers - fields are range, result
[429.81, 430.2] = 40.2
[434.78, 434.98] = 43.7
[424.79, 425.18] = 45.1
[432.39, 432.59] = 43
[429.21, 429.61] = 42.6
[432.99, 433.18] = 43.8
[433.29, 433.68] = 41.2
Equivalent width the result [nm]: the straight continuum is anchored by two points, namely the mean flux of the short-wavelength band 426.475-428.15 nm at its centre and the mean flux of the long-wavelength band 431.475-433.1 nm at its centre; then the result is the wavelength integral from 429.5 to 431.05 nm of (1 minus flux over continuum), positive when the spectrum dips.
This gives 0.17 nm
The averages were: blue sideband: 44.6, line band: 39.4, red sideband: 44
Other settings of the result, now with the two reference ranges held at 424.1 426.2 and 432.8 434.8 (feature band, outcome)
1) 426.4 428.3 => -0.03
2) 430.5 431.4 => 0.06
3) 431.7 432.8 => -0.09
